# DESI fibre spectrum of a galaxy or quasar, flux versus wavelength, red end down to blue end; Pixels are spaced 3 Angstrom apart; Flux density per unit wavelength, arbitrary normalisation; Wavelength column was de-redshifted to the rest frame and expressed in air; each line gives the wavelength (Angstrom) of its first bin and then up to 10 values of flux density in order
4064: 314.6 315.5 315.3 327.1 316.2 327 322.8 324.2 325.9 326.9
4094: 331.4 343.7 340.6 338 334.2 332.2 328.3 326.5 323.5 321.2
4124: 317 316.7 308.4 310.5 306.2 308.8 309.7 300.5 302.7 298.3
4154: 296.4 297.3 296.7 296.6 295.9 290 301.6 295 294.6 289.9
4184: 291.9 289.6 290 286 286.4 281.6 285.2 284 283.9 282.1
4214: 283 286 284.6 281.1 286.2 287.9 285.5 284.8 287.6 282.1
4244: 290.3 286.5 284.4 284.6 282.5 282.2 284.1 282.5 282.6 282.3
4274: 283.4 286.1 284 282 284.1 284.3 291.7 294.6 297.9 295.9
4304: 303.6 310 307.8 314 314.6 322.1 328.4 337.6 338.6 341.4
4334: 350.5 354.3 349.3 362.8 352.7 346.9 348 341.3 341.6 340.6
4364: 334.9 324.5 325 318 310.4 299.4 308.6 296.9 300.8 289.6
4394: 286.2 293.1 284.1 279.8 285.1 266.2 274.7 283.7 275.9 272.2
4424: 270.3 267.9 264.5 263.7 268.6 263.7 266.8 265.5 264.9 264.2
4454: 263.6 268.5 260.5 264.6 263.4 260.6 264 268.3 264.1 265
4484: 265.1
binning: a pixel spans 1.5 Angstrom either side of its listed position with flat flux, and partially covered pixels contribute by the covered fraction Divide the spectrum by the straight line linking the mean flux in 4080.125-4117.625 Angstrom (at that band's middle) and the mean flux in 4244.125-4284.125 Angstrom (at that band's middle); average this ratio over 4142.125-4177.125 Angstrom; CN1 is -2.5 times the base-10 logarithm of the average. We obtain 0.06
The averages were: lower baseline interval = 331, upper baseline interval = 284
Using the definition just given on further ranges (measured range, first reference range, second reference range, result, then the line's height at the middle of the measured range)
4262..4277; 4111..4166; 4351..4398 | 0.11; 313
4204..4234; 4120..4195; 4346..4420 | 0.07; 302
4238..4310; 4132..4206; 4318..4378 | 0.12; 321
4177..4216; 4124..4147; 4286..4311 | 0.07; 305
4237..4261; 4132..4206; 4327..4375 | 0.11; 316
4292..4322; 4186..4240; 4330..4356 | 0.09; 332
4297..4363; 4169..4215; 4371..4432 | -0.16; 287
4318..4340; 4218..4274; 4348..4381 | -0.08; 316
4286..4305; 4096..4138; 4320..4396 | 0.12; 328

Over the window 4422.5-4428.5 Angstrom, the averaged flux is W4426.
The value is 269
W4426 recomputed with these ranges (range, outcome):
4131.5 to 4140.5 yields 308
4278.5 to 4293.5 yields 285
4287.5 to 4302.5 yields 293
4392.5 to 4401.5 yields 288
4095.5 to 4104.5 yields 341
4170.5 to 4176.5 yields 298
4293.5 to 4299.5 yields 296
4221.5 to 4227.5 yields 284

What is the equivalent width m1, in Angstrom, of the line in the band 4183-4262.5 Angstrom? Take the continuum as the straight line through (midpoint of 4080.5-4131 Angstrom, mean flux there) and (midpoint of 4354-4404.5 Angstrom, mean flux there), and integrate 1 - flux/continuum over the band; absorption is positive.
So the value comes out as 8.6 Angstrom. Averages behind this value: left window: 327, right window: 310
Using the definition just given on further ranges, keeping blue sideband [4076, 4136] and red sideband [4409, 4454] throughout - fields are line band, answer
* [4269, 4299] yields 0.8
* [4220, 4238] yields 1.1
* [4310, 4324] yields -1.5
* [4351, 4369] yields -3.6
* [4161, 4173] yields 0.7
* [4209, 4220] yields 0.8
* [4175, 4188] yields 0.8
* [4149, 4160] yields 0.7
